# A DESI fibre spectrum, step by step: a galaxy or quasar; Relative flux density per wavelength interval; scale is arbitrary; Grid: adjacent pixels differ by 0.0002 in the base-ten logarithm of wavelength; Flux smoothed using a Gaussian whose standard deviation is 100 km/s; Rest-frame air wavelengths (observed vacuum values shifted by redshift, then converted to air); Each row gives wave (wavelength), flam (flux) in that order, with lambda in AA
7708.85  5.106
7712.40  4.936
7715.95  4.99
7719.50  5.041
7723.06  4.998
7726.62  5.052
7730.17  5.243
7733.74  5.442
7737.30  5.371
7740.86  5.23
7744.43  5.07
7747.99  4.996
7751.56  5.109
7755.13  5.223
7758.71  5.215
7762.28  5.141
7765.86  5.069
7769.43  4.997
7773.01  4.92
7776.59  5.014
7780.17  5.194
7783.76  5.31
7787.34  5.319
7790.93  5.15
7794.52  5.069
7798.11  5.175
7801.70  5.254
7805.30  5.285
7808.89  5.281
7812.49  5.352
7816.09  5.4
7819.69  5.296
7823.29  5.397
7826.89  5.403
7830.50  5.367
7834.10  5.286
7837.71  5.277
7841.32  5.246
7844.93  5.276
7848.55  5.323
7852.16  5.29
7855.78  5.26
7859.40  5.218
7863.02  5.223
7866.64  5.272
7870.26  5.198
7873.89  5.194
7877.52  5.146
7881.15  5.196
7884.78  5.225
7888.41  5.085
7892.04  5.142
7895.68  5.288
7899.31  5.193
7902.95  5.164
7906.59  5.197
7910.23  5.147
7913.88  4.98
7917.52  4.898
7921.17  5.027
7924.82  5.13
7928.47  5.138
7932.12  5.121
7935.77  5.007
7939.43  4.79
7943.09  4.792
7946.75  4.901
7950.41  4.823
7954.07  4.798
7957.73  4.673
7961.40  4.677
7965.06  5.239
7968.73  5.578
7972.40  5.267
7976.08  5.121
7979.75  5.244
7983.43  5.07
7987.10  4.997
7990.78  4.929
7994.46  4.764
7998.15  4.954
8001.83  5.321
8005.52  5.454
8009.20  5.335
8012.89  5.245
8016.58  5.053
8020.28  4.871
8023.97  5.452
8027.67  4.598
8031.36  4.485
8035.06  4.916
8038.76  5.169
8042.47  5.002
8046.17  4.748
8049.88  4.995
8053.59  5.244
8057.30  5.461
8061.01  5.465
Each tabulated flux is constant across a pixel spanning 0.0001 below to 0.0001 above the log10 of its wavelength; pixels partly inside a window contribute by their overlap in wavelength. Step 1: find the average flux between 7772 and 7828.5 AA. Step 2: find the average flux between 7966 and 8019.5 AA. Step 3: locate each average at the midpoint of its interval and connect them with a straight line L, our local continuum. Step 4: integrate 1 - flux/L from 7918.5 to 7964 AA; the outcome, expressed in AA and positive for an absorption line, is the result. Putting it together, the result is 2.4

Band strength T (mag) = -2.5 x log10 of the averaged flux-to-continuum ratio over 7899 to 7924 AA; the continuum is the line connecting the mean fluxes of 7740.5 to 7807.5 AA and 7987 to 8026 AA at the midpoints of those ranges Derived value 0.011 mag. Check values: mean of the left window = 5.14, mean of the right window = 5.13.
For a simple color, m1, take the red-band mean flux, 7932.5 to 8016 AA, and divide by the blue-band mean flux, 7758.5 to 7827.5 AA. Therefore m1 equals 0.97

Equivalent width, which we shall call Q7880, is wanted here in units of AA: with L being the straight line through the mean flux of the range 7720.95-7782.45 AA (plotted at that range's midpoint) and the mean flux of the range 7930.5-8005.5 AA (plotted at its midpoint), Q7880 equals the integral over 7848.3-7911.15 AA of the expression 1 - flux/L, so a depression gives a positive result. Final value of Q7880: -1.78 AA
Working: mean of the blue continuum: 5.13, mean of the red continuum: 5.01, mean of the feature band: 5.21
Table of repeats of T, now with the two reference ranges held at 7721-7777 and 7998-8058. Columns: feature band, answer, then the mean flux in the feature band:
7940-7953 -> 0.057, 4.83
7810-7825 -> -0.049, 5.36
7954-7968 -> 0.038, 4.91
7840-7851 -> -0.036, 5.28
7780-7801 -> -0.017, 5.21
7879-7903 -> -0.018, 5.19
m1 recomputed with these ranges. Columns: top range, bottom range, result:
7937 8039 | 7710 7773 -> 0.98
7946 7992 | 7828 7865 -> 0.95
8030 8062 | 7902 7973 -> 1.01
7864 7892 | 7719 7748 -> 1.00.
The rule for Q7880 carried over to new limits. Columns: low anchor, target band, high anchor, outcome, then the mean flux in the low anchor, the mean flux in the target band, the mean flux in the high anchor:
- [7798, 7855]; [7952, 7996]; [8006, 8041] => 0.6 AA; 5.31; 5.03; 5.03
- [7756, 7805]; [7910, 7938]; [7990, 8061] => 0.3 AA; 5.15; 5.05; 5.06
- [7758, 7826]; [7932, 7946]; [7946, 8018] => 0.6 AA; 5.21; 4.9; 5.08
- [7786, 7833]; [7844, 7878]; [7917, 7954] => -0.6 AA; 5.29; 5.24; 4.96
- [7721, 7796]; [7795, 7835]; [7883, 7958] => -1.6 AA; 5.15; 5.31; 5.03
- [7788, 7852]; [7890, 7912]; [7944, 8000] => -0.2 AA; 5.29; 5.19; 5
